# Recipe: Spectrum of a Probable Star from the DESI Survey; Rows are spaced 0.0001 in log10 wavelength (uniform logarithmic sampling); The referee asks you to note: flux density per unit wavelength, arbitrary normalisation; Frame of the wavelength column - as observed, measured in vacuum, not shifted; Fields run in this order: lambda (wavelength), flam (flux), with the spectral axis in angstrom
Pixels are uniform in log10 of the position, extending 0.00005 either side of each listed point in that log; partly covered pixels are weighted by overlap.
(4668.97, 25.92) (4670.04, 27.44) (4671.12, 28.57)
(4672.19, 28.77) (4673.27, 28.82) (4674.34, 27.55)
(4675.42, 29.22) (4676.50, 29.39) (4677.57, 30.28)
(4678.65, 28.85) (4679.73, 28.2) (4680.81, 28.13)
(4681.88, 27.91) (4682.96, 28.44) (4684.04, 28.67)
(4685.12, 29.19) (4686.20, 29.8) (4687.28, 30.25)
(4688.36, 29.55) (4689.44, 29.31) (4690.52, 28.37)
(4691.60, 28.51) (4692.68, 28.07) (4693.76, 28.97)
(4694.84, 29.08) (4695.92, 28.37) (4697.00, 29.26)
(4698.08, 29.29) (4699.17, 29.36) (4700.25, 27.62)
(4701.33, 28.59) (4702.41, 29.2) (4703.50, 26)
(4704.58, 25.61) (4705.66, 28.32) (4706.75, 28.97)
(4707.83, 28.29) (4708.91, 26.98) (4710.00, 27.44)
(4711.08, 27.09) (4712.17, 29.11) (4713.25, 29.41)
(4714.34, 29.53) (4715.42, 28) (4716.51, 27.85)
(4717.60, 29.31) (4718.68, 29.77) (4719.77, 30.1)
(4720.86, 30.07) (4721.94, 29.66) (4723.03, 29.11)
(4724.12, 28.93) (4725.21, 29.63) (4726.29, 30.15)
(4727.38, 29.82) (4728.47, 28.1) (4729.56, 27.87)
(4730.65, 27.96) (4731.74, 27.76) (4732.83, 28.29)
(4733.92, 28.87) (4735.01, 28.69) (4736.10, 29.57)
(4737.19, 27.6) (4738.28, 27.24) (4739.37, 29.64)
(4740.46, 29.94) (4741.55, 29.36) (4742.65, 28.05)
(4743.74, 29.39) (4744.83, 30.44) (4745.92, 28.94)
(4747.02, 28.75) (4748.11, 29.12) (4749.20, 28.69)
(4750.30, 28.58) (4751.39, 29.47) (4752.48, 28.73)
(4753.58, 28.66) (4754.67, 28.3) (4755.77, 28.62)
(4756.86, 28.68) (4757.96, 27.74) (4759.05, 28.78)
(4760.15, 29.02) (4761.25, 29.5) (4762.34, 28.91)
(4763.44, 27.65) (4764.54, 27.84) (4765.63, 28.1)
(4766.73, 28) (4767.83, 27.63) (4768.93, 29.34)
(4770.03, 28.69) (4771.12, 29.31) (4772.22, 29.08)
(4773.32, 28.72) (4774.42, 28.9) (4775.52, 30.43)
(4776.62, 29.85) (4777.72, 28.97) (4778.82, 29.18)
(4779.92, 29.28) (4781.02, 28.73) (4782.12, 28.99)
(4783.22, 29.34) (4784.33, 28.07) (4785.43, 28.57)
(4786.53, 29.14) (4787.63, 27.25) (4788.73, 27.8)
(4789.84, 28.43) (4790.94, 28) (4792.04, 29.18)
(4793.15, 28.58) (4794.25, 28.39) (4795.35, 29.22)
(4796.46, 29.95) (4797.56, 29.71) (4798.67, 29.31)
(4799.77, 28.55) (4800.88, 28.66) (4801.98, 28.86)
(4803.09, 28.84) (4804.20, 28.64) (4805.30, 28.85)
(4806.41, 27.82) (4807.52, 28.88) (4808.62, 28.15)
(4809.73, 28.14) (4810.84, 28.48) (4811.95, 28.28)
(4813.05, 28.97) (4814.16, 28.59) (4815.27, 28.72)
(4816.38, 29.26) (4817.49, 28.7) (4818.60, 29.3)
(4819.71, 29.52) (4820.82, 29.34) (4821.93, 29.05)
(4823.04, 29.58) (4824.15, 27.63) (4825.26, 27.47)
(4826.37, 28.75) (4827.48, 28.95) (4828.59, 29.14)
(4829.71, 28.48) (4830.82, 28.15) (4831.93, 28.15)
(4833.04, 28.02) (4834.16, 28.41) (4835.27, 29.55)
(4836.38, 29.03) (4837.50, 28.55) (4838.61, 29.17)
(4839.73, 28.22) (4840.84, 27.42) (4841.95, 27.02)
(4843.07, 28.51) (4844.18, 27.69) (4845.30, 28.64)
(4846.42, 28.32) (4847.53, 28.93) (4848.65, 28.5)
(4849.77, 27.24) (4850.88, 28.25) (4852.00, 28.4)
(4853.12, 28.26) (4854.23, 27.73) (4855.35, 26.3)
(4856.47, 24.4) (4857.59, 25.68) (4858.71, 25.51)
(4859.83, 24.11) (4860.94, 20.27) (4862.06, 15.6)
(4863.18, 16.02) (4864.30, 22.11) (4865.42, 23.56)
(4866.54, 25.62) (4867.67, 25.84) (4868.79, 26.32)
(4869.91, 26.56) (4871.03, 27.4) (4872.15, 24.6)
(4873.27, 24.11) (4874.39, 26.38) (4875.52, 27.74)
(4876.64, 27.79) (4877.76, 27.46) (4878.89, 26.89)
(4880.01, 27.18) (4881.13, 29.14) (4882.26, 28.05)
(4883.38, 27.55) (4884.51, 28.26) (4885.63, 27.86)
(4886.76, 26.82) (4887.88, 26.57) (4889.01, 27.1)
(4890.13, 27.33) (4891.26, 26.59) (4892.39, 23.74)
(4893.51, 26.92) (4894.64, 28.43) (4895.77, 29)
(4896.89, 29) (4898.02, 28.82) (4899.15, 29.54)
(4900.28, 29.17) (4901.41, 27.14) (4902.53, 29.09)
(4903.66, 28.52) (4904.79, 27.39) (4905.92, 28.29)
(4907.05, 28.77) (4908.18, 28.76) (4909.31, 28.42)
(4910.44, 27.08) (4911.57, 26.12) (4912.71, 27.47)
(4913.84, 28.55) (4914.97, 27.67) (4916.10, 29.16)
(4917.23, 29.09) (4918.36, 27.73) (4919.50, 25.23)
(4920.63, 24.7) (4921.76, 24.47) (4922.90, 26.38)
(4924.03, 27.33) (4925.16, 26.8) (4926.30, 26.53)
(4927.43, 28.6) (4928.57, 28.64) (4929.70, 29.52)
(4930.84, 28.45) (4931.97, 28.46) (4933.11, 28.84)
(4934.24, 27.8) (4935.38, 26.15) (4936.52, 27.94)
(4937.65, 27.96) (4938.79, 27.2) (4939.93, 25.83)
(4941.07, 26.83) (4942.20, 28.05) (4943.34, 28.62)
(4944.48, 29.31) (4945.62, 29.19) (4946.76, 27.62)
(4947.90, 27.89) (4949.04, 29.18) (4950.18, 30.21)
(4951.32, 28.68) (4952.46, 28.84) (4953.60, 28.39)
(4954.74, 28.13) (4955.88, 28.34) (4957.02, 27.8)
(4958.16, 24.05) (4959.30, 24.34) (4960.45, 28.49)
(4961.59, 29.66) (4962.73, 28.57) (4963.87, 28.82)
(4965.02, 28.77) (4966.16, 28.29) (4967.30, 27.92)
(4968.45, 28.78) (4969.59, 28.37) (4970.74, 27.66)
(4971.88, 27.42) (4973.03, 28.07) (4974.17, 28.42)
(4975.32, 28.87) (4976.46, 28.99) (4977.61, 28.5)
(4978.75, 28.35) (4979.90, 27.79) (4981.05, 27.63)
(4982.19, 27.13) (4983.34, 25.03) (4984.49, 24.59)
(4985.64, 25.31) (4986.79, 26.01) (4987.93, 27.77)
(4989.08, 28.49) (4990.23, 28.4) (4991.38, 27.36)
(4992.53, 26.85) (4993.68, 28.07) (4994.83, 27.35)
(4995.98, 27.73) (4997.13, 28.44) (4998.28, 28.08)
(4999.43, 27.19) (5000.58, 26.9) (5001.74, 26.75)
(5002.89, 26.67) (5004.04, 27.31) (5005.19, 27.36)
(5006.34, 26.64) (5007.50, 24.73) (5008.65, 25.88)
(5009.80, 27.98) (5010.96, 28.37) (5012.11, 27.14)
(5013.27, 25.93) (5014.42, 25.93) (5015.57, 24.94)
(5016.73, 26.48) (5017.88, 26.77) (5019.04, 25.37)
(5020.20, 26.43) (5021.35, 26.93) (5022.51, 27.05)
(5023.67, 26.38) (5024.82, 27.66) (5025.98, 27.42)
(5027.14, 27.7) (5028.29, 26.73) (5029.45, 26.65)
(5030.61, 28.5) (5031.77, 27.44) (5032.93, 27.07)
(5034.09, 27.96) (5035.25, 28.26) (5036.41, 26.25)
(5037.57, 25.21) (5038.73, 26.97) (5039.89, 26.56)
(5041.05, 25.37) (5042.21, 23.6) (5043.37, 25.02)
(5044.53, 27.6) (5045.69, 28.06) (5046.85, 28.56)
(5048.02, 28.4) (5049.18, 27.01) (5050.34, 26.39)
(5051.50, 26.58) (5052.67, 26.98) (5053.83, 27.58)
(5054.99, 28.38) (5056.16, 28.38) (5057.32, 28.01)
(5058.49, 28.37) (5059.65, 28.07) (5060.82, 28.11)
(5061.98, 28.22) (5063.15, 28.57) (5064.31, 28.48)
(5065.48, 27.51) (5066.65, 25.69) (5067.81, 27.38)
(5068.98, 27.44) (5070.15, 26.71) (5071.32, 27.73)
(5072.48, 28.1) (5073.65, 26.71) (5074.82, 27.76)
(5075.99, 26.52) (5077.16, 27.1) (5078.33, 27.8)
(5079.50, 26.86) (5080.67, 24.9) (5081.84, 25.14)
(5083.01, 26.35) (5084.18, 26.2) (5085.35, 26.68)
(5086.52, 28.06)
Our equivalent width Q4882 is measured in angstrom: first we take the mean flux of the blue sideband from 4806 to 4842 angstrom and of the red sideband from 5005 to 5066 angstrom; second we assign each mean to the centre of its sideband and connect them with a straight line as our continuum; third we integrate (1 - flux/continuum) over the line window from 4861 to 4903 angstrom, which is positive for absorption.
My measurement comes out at 2.7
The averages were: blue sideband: 28.6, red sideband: 27.1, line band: 26.3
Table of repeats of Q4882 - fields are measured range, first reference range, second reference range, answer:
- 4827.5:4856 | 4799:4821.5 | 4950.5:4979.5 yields 0.4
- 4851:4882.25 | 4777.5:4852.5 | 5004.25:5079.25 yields 3.3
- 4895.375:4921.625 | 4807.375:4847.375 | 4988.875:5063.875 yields 0.0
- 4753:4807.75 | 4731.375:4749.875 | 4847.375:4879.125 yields -2.0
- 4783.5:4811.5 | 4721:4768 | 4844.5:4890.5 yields -1.0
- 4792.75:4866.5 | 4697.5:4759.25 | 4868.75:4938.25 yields 1.0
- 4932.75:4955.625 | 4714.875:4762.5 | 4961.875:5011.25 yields -0.3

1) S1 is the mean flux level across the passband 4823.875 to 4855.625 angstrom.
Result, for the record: 28.3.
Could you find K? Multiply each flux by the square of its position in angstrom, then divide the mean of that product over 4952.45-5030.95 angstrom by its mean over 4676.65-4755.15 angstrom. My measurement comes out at 1.1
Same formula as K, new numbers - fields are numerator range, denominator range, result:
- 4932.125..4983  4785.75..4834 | 1.04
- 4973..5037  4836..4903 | 1.07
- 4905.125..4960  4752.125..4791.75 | 1.03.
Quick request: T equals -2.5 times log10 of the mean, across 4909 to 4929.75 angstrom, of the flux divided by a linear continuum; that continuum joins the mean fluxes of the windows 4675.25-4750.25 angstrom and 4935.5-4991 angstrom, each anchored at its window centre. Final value 0.03 mag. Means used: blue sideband 28.8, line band 27.3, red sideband 27.8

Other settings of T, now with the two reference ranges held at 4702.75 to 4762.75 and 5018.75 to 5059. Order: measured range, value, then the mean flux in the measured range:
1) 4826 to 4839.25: -0.02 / 28.7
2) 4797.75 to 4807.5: -0.01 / 28.7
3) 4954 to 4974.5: -0.02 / 27.9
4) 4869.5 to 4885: 0.03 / 27.1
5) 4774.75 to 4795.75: -0.01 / 28.8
